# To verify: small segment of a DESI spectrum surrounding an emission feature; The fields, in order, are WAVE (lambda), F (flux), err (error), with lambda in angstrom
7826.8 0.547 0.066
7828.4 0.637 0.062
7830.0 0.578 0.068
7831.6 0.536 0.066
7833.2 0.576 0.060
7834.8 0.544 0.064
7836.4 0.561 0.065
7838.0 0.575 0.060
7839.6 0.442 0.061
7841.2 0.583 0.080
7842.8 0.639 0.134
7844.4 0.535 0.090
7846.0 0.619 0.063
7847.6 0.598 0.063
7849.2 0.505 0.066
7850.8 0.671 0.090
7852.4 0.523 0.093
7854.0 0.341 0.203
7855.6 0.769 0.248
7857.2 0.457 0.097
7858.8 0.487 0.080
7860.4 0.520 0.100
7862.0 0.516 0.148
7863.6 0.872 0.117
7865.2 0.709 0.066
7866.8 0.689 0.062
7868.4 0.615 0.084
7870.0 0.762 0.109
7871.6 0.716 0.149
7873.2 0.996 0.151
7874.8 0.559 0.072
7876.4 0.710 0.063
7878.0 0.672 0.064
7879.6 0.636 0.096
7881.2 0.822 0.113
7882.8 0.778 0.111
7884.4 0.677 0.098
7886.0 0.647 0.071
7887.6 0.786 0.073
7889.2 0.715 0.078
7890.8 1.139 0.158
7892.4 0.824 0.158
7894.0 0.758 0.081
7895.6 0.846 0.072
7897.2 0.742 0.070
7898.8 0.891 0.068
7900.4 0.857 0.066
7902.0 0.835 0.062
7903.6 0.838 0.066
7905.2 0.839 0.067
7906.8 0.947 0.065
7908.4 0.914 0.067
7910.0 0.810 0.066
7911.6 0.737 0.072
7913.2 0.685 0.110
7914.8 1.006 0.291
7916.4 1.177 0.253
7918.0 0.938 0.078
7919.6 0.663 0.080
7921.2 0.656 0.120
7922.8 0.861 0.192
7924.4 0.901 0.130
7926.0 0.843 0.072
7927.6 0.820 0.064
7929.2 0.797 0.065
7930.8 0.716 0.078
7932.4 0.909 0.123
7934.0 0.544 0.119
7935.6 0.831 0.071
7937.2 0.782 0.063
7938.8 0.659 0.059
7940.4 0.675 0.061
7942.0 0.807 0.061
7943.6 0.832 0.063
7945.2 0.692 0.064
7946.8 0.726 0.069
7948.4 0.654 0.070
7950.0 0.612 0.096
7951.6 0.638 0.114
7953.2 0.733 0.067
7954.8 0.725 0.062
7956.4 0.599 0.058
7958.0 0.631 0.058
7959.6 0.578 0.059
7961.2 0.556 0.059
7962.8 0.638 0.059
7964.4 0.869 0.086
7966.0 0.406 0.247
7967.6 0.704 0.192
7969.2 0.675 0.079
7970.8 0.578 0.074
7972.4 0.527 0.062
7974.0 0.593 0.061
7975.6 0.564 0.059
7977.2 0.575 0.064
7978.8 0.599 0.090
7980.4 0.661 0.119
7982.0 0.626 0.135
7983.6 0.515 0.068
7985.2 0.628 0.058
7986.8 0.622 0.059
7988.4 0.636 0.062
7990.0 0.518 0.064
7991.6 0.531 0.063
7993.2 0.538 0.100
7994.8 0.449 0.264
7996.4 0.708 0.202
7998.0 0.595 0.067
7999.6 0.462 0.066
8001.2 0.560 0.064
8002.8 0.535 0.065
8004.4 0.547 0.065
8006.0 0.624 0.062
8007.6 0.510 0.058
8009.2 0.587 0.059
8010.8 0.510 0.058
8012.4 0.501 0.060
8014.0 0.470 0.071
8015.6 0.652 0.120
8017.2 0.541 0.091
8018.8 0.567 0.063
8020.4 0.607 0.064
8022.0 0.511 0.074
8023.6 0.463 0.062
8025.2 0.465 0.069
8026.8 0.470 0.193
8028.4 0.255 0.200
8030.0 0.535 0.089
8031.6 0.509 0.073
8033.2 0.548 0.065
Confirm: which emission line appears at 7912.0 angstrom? Mg II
